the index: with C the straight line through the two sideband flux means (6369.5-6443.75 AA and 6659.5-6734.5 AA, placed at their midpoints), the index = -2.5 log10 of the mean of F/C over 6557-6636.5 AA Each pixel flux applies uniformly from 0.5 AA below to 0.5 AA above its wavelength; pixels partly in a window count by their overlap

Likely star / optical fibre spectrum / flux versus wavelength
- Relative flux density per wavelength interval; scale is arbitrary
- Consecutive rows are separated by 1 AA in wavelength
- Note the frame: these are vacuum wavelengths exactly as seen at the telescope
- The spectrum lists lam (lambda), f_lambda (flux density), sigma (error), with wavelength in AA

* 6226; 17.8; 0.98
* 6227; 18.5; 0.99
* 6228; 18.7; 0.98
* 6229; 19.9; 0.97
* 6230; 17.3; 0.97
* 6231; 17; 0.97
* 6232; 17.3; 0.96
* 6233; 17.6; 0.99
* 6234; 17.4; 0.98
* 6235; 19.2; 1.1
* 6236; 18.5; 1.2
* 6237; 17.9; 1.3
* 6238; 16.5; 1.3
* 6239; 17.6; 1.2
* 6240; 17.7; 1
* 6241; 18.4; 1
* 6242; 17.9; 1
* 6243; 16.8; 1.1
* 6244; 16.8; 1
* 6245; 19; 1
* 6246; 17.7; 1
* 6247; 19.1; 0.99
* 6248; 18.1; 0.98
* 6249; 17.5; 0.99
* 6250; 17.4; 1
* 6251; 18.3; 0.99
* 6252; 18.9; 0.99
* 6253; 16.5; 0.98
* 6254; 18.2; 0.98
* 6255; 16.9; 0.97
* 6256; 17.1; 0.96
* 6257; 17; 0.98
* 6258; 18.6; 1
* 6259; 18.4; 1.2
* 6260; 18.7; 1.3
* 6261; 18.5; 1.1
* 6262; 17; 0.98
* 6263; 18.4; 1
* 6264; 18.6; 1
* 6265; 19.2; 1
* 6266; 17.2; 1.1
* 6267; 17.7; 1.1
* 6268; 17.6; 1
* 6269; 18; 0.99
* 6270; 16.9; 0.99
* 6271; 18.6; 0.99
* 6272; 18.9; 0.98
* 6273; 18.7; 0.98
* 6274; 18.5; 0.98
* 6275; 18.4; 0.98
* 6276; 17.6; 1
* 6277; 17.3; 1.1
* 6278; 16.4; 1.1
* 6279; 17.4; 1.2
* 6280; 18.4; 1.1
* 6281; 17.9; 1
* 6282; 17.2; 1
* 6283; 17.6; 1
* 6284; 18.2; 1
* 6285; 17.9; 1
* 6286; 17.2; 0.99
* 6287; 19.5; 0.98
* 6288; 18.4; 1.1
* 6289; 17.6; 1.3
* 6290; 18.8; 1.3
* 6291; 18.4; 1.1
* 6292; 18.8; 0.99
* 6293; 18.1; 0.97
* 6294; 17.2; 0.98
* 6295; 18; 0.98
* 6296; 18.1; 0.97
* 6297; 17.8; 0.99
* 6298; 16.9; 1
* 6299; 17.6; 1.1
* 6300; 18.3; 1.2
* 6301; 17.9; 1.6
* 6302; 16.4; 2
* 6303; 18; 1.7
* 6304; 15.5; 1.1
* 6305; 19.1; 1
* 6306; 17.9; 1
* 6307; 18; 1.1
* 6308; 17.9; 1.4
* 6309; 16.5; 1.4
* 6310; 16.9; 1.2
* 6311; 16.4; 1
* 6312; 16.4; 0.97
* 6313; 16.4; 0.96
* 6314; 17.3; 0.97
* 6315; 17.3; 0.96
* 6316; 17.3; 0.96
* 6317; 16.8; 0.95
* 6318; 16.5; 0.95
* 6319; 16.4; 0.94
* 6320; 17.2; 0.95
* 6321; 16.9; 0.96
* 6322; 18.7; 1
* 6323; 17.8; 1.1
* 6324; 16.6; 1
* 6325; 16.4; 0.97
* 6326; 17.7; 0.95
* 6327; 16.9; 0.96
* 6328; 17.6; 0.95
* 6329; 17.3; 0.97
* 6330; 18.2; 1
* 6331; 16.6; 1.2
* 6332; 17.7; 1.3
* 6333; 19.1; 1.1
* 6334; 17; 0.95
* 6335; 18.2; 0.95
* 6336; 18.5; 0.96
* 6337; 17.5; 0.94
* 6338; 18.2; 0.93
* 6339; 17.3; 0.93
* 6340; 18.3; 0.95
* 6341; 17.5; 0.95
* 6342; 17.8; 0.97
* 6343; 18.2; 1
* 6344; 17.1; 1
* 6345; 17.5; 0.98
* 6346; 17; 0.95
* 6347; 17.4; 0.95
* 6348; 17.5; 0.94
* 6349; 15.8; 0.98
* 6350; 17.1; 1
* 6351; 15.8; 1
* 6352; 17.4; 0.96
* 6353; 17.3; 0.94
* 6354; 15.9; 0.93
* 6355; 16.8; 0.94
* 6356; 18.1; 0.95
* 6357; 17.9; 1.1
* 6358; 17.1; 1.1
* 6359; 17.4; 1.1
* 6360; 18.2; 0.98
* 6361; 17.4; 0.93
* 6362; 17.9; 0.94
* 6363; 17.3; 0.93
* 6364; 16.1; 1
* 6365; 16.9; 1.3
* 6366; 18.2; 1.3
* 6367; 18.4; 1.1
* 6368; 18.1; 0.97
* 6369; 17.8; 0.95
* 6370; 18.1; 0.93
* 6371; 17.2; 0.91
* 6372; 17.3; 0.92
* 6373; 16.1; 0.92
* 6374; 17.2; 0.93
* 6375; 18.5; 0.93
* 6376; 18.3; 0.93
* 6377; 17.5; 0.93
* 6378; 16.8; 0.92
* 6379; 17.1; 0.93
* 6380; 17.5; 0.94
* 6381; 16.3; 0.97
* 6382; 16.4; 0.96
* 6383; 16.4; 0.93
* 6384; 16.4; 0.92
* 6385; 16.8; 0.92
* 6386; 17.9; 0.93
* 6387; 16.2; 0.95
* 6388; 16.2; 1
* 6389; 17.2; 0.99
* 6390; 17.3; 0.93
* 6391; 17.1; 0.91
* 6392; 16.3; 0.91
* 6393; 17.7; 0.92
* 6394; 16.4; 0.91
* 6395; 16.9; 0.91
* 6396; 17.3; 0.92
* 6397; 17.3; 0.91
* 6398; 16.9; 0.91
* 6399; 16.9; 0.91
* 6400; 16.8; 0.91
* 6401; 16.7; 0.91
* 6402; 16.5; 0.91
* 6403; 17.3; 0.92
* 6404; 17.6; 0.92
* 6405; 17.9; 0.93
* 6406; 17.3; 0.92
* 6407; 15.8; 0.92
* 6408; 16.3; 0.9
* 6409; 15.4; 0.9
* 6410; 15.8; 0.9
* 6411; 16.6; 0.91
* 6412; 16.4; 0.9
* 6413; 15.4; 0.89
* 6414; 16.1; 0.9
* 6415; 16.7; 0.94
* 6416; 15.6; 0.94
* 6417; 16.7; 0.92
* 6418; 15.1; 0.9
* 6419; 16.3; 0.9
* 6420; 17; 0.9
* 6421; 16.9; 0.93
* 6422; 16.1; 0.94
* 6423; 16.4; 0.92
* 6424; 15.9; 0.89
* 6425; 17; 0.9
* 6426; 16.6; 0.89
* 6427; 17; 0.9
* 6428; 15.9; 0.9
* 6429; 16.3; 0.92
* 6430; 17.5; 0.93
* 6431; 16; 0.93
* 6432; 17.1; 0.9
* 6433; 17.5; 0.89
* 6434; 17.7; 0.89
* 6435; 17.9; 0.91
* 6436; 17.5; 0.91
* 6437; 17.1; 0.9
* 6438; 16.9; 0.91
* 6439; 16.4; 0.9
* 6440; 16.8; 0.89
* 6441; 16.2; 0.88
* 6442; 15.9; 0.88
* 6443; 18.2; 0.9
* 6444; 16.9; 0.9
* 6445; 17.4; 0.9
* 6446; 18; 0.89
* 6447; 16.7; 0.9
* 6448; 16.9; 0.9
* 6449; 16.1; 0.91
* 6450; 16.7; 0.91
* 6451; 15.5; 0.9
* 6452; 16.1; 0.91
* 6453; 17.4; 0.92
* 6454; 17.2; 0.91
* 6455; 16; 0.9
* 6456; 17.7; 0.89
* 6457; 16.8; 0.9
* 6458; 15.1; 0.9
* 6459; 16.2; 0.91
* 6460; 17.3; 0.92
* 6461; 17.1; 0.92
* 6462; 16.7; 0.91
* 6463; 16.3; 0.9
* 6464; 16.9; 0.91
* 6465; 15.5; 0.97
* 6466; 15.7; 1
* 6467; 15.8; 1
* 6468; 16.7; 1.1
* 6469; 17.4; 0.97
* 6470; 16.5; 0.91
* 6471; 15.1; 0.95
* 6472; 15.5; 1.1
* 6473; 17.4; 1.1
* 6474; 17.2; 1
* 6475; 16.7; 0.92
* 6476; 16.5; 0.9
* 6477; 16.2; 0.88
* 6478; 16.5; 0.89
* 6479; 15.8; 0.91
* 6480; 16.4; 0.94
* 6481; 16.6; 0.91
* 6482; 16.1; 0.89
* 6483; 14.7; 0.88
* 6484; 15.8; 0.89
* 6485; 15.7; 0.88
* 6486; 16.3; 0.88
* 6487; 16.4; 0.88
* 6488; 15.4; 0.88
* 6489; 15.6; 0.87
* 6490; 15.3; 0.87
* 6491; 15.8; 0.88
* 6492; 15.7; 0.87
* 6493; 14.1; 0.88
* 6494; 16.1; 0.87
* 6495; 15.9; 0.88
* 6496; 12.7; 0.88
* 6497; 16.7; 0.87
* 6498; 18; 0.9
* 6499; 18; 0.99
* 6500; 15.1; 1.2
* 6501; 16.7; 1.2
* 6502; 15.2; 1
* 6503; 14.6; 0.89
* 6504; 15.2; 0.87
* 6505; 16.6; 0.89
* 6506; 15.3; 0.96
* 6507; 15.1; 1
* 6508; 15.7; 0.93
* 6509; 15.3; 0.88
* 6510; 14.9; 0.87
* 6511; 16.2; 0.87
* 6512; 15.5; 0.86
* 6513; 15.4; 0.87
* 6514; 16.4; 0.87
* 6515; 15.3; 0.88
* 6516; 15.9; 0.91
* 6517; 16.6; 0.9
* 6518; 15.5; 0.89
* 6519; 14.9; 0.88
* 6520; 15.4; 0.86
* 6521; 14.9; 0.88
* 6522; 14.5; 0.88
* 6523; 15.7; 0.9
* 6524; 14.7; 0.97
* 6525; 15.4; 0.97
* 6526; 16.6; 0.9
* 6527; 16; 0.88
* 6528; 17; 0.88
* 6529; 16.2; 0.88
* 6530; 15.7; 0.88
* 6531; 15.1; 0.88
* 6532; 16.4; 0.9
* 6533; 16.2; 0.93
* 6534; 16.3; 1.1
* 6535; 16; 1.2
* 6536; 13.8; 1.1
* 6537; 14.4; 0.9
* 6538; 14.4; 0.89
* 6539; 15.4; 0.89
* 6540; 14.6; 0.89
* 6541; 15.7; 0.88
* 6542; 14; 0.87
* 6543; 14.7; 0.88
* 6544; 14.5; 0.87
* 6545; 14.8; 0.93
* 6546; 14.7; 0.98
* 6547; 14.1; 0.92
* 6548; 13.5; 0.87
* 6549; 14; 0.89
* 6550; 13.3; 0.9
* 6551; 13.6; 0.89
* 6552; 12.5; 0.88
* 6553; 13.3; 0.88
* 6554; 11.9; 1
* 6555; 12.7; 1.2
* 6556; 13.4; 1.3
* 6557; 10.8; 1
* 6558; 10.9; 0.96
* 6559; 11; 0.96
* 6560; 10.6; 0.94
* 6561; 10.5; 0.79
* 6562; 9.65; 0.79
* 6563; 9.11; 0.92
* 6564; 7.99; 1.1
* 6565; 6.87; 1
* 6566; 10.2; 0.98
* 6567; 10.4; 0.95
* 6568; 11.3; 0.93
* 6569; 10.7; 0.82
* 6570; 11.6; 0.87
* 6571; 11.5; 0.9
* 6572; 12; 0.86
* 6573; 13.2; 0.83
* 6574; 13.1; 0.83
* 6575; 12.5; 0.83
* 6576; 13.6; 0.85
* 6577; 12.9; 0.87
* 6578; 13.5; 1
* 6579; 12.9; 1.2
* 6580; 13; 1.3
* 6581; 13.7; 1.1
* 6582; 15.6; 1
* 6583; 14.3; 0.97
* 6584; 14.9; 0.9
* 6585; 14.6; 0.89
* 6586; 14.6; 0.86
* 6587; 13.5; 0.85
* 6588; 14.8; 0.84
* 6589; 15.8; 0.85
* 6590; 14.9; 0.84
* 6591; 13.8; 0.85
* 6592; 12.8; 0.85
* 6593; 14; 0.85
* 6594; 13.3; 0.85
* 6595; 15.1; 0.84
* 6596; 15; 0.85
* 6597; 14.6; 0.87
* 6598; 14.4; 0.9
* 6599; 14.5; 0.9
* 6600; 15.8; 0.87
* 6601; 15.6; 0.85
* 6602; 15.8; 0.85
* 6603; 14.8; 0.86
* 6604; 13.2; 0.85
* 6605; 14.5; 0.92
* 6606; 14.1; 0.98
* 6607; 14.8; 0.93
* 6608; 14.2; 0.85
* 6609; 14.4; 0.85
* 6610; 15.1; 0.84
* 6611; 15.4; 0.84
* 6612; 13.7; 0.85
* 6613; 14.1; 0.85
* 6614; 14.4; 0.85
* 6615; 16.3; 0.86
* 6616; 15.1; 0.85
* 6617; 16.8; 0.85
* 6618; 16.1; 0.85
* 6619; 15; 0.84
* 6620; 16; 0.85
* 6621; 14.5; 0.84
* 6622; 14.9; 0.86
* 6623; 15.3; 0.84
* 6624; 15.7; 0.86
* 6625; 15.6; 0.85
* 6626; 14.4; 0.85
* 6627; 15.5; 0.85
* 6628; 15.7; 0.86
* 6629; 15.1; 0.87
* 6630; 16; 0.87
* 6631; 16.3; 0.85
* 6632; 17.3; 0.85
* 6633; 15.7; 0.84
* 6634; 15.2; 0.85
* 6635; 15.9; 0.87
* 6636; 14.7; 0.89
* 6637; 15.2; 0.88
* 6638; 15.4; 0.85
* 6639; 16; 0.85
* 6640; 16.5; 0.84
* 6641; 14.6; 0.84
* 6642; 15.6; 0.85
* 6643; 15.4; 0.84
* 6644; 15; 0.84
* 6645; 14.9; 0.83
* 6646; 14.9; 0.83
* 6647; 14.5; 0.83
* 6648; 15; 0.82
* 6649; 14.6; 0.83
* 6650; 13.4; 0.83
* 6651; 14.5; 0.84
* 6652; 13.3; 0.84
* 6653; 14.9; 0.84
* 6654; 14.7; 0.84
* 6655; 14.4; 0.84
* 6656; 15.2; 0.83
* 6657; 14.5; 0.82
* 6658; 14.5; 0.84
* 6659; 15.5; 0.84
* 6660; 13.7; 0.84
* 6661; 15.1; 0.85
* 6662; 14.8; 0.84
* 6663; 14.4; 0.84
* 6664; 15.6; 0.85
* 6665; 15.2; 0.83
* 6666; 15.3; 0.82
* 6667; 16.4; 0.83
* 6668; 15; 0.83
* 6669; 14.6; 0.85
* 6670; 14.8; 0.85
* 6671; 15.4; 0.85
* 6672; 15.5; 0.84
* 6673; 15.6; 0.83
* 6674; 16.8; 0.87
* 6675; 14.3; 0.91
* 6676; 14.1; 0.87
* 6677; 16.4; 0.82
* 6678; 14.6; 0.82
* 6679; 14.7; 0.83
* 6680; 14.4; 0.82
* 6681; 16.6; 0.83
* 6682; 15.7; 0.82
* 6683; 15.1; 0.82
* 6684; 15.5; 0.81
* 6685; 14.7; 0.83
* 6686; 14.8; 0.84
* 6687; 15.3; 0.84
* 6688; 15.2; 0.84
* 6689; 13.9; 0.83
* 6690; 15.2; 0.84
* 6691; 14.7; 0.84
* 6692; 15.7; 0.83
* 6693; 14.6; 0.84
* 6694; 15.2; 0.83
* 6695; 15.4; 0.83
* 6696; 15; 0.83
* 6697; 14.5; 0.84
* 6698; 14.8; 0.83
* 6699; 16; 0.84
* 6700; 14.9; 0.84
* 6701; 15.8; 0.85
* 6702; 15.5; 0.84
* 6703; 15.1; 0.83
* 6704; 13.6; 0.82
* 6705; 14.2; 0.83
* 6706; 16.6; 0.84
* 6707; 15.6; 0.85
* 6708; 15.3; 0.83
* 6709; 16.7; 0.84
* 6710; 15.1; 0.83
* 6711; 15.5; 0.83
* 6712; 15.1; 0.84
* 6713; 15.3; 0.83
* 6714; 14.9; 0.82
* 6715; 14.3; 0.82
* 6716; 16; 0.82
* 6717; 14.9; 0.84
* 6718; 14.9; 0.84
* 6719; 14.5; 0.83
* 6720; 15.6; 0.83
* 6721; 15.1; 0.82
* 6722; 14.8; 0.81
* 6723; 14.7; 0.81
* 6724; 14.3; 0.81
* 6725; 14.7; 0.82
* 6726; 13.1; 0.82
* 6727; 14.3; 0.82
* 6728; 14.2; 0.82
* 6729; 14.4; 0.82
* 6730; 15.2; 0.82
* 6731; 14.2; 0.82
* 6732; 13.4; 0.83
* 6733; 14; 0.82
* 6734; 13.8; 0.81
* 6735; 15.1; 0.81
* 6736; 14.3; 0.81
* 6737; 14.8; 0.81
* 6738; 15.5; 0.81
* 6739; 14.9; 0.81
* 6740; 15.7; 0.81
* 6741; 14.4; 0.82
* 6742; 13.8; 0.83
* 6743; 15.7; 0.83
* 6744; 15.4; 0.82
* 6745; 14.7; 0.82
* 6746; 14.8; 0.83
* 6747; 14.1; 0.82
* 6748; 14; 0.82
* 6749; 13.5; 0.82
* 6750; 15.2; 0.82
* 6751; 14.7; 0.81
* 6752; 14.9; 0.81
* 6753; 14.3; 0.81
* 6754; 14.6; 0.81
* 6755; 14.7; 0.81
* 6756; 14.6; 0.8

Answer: 0.13 mag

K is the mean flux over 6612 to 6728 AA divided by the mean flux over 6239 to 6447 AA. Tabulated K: 0.87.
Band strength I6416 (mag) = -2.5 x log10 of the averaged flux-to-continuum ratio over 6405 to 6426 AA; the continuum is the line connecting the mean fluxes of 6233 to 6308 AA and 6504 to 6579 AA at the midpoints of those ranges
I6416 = -0.039 mag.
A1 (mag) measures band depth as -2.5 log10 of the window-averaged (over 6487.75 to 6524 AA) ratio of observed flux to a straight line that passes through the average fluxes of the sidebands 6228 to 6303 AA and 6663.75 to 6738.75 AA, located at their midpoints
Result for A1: 0.05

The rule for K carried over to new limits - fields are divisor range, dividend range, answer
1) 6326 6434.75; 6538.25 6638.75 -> 0.81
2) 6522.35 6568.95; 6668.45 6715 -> 1.13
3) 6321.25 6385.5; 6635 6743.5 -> 0.86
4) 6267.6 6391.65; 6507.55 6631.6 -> 0.81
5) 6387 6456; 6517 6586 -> 0.81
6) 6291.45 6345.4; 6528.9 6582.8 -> 0.75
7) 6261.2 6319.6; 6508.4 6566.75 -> 0.79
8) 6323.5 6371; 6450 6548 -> 0.91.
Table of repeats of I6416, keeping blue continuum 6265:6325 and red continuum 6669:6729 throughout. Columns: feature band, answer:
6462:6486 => 0.02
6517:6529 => 0.04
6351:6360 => 0.00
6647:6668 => 0.04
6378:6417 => 0.02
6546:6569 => 0.36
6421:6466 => 0.00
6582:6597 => 0.10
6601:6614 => 0.08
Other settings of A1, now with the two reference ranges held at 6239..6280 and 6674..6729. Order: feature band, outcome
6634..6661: 0.04 mag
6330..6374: -0.01 mag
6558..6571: 0.50 mag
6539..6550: 0.11 mag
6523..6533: 0.02 mag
